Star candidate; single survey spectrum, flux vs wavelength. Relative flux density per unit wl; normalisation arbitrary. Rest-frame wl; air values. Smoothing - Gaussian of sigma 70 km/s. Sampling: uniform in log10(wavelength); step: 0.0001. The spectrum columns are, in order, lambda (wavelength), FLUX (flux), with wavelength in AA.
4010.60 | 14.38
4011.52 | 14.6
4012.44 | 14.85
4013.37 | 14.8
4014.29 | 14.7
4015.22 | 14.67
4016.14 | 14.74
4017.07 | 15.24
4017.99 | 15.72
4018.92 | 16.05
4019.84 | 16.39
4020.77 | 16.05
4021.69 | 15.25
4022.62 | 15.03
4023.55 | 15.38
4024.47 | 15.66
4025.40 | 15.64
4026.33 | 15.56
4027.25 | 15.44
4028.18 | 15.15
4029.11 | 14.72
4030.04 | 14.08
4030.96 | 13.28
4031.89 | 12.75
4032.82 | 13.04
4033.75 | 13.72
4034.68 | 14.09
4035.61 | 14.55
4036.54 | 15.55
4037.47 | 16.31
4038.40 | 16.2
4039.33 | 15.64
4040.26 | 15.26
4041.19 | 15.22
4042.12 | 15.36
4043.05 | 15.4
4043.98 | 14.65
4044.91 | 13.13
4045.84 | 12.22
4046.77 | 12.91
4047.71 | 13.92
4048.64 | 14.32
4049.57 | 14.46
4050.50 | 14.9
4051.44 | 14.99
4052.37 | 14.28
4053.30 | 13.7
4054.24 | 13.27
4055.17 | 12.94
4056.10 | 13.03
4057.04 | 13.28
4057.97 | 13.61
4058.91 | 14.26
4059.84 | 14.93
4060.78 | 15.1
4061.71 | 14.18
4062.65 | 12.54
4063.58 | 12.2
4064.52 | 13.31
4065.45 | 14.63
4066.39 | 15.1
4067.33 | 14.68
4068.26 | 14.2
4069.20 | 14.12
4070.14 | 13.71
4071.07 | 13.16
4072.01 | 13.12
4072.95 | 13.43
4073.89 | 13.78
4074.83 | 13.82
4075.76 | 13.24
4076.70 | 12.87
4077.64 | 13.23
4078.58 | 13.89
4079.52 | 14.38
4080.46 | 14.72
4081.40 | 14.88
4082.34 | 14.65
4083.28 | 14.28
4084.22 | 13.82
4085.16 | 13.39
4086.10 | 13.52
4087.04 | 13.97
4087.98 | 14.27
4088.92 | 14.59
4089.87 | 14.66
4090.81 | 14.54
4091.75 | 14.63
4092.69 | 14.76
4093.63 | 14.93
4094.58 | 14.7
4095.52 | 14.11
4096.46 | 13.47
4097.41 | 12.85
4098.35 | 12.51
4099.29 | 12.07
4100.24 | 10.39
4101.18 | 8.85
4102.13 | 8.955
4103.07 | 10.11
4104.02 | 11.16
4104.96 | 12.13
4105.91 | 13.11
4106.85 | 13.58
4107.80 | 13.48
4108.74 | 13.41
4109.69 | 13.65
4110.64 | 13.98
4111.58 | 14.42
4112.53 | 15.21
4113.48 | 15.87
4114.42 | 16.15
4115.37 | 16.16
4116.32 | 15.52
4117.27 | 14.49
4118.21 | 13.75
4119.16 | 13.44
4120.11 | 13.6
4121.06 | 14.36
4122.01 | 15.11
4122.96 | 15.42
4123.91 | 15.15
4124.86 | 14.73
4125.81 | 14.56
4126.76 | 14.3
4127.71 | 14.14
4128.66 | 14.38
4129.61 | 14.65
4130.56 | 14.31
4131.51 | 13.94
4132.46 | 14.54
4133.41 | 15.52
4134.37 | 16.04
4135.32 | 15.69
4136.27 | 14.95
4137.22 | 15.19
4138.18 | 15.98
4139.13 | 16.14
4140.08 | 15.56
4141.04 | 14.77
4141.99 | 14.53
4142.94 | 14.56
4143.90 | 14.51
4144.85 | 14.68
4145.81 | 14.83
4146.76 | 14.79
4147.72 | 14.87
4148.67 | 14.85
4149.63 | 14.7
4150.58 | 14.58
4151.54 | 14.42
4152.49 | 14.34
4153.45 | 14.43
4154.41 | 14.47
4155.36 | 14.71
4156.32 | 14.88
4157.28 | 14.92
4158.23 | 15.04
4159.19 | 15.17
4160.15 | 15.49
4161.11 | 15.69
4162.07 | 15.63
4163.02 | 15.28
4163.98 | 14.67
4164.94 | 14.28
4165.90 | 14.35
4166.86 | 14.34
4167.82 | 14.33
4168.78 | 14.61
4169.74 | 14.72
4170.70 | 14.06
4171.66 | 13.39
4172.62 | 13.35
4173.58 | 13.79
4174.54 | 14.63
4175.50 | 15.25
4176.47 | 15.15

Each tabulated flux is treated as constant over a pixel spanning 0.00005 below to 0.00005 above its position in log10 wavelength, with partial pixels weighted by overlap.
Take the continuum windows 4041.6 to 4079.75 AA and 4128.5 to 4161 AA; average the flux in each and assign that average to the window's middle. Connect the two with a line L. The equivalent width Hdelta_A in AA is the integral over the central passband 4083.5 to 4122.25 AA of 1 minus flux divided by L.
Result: 2.12 AA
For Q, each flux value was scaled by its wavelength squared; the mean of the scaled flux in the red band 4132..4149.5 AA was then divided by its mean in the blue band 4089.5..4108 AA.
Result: 1.2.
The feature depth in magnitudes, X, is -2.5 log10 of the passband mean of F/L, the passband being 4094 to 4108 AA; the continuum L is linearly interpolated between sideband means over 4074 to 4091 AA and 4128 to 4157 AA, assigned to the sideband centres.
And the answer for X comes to 0.18 mag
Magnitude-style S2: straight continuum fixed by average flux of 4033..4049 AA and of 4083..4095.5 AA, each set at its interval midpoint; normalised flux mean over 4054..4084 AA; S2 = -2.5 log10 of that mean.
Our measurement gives 0.05 mag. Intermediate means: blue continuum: 14.6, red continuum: 14.3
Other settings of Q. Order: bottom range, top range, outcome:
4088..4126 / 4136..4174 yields 1.10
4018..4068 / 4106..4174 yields 1.06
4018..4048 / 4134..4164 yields 1.07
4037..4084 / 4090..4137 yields 1.01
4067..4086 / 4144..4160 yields 1.10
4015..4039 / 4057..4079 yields 0.94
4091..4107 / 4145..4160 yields 1.21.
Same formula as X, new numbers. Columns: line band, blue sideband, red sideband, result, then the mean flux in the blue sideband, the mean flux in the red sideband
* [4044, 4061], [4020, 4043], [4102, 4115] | 0.05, 15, 13.4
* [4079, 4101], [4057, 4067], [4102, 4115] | -0.02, 14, 13.4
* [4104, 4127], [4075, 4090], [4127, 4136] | 0.02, 14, 14.8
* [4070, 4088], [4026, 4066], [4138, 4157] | 0.05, 14.2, 14.8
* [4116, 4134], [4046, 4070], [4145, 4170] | 0.00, 13.9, 14.8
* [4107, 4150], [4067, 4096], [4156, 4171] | -0.02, 14.1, 14.9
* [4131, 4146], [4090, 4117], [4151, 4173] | -0.07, 13.4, 14.6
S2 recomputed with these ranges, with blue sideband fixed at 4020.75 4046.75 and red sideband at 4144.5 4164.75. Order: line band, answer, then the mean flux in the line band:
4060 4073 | 0.07 mag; 13.9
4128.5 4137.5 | -0.01 mag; 14.9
